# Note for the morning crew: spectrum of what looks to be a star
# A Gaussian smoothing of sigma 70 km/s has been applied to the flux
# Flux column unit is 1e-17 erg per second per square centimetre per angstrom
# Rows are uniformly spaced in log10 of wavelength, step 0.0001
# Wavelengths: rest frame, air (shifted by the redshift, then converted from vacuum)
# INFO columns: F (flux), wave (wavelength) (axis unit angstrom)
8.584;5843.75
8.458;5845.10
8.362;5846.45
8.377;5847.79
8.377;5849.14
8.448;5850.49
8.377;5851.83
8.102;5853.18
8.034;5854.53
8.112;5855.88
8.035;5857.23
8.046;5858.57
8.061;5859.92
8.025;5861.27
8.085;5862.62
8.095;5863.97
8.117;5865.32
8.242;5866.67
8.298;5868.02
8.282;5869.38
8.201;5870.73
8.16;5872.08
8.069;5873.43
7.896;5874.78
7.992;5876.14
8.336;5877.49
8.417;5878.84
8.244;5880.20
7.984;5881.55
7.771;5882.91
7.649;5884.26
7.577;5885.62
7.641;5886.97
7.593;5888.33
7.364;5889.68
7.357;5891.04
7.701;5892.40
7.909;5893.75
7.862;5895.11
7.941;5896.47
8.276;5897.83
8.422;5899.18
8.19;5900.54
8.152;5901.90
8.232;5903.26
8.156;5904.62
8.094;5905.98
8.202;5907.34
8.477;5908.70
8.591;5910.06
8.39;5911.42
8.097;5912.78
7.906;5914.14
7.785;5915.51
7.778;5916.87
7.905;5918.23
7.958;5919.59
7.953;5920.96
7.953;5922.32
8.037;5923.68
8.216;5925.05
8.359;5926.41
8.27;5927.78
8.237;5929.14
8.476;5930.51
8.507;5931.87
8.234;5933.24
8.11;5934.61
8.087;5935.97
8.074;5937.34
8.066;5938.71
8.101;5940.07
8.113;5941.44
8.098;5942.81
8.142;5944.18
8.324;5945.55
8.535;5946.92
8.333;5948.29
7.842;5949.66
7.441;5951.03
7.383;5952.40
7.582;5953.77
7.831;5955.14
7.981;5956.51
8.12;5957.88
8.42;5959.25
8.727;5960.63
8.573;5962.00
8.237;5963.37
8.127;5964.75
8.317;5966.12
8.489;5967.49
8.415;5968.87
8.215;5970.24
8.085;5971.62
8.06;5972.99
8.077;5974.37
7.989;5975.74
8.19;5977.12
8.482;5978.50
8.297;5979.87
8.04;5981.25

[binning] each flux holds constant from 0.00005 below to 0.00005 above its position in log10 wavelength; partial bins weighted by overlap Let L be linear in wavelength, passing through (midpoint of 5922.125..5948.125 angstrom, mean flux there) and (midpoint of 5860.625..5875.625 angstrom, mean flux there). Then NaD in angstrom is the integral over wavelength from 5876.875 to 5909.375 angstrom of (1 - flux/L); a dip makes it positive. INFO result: 0.7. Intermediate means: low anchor 8.13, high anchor 8.21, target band 7.98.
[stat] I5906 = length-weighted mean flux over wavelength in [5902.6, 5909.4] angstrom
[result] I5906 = 8.23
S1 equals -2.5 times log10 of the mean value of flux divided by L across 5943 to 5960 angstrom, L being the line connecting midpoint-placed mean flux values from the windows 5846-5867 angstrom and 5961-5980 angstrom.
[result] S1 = 0.03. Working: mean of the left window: 8.18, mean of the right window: 8.26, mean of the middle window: 8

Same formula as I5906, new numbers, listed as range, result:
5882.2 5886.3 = 7.67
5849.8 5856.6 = 8.21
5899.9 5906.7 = 8.16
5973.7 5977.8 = 8.09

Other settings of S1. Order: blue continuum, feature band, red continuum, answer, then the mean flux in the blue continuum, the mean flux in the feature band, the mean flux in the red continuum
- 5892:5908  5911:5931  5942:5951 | 0.006 mag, 8.1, 8.08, 8.15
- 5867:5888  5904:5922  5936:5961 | -0.008 mag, 8.03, 8.1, 8.05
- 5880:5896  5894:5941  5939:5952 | -0.033 mag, 7.71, 8.15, 8.09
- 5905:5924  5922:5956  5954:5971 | 0.011 mag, 8.08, 8.09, 8.27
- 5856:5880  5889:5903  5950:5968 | 0.026 mag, 8.14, 7.93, 8.09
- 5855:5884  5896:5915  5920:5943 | -0.010 mag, 8.11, 8.22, 8.17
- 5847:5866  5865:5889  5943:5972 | 0.019 mag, 8.17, 8.02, 8.15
